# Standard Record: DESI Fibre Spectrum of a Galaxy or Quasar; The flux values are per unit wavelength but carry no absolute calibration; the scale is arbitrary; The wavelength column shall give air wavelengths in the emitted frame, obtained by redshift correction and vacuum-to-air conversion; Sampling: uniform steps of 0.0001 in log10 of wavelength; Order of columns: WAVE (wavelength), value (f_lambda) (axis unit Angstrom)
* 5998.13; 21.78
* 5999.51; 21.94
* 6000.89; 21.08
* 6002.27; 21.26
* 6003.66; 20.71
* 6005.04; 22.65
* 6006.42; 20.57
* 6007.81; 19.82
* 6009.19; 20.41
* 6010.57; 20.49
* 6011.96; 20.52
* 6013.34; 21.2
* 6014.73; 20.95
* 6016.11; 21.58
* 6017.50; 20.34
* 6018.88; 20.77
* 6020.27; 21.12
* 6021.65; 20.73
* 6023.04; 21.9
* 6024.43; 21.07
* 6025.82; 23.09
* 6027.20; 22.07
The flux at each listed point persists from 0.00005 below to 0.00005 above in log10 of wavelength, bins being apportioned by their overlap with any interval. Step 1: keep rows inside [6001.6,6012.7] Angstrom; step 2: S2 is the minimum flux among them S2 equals 19.82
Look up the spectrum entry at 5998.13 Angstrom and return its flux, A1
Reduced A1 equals 21.78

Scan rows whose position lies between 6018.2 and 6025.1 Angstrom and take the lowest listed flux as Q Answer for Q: 20.73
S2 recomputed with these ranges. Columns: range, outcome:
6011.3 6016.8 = 20.52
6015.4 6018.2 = 20.34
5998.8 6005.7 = 20.71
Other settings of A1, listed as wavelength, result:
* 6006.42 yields 20.57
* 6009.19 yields 20.41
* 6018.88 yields 20.77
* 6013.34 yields 21.2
